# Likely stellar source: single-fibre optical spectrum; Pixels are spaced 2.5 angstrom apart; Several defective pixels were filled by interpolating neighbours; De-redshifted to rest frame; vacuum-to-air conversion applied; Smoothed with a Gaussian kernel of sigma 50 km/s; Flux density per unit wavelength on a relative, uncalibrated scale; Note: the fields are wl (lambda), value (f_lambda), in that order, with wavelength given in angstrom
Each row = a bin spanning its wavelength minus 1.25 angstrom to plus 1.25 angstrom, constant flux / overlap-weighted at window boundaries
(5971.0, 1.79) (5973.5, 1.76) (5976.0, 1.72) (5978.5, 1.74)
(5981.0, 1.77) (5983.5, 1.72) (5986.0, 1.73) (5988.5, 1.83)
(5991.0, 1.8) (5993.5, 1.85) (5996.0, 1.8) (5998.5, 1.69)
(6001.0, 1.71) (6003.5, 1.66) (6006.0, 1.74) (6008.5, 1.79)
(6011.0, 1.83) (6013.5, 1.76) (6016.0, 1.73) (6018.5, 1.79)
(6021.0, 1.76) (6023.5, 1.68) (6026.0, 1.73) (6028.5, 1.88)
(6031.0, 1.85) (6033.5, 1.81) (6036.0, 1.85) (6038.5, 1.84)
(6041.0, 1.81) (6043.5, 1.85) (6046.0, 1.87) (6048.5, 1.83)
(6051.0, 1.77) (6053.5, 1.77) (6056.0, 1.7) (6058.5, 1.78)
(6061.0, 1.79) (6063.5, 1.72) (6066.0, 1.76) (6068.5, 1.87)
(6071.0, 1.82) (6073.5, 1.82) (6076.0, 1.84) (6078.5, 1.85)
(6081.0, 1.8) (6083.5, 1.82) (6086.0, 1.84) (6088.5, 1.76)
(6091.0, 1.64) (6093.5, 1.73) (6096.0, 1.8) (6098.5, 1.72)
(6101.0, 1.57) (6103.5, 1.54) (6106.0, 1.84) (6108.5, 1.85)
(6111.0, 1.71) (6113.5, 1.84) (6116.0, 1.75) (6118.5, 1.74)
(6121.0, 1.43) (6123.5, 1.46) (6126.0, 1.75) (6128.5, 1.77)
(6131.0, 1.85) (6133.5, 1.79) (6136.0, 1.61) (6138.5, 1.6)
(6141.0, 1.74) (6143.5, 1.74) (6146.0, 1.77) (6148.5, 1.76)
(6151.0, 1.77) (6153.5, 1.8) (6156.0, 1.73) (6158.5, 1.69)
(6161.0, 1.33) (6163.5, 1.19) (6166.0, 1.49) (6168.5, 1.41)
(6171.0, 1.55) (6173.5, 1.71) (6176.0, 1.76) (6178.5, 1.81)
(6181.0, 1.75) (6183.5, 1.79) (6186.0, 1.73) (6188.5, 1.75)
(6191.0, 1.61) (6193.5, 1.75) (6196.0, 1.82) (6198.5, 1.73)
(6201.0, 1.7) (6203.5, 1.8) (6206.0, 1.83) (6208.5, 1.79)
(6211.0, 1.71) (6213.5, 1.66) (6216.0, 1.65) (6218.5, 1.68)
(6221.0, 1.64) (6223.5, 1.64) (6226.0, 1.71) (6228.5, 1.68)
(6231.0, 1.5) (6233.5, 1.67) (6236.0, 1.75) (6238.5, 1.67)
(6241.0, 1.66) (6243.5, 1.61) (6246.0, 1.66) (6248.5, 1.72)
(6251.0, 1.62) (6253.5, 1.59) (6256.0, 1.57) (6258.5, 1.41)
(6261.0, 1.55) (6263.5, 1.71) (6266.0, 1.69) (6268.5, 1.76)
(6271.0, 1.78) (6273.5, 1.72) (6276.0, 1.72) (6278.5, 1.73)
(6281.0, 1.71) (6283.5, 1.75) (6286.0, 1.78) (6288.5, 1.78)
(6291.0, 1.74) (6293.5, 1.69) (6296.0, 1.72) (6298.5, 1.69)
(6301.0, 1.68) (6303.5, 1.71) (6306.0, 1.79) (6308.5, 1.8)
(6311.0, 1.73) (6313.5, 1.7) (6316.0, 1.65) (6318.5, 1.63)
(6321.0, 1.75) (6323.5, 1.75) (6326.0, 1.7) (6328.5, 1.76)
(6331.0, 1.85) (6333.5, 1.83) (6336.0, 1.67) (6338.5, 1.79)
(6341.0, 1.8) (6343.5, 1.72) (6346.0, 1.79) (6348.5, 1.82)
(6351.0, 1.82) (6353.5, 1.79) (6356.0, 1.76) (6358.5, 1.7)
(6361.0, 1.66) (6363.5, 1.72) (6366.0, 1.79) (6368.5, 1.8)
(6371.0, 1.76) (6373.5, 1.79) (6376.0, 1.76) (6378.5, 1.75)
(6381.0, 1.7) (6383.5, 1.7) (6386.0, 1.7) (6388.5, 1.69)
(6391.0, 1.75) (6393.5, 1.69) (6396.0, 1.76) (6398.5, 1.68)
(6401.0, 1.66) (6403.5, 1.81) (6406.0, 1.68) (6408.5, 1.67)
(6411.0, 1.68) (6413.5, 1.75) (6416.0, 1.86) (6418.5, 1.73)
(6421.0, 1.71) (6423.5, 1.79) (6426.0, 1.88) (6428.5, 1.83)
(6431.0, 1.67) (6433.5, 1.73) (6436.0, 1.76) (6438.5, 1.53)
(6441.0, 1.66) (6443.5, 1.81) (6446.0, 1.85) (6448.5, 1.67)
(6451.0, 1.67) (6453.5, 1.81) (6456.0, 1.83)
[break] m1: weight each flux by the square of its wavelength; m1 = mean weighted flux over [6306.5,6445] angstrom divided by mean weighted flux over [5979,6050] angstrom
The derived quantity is 1.10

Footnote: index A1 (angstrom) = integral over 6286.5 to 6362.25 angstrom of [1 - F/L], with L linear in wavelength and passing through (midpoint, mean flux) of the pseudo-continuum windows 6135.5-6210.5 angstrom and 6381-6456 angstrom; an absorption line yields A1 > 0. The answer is -1.3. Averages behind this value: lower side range 1.68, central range 1.74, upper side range 1.73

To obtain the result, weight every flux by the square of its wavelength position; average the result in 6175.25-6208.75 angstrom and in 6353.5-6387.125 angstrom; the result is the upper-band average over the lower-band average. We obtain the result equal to 1.0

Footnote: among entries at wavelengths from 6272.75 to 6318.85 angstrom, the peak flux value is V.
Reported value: 1.8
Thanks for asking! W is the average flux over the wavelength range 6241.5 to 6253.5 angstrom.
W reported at 1.65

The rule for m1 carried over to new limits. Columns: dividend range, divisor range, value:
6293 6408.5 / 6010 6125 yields 1.08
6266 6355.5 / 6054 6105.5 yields 1.07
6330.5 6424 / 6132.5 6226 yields 1.10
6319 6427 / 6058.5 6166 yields 1.11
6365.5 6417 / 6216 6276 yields 1.10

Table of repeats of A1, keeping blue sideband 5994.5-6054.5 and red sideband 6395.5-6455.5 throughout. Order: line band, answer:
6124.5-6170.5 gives 3.04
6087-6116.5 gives 0.75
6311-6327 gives 0.45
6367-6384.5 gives -0.11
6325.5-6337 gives -0.14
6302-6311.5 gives -0.04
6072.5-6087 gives -0.42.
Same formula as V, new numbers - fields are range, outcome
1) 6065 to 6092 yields 1.87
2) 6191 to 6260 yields 1.83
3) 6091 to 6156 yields 1.85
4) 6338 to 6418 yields 1.86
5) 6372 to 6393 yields 1.79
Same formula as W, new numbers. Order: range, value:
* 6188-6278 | 1.68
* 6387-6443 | 1.73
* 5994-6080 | 1.79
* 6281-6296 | 1.74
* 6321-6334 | 1.77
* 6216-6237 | 1.66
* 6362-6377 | 1.77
